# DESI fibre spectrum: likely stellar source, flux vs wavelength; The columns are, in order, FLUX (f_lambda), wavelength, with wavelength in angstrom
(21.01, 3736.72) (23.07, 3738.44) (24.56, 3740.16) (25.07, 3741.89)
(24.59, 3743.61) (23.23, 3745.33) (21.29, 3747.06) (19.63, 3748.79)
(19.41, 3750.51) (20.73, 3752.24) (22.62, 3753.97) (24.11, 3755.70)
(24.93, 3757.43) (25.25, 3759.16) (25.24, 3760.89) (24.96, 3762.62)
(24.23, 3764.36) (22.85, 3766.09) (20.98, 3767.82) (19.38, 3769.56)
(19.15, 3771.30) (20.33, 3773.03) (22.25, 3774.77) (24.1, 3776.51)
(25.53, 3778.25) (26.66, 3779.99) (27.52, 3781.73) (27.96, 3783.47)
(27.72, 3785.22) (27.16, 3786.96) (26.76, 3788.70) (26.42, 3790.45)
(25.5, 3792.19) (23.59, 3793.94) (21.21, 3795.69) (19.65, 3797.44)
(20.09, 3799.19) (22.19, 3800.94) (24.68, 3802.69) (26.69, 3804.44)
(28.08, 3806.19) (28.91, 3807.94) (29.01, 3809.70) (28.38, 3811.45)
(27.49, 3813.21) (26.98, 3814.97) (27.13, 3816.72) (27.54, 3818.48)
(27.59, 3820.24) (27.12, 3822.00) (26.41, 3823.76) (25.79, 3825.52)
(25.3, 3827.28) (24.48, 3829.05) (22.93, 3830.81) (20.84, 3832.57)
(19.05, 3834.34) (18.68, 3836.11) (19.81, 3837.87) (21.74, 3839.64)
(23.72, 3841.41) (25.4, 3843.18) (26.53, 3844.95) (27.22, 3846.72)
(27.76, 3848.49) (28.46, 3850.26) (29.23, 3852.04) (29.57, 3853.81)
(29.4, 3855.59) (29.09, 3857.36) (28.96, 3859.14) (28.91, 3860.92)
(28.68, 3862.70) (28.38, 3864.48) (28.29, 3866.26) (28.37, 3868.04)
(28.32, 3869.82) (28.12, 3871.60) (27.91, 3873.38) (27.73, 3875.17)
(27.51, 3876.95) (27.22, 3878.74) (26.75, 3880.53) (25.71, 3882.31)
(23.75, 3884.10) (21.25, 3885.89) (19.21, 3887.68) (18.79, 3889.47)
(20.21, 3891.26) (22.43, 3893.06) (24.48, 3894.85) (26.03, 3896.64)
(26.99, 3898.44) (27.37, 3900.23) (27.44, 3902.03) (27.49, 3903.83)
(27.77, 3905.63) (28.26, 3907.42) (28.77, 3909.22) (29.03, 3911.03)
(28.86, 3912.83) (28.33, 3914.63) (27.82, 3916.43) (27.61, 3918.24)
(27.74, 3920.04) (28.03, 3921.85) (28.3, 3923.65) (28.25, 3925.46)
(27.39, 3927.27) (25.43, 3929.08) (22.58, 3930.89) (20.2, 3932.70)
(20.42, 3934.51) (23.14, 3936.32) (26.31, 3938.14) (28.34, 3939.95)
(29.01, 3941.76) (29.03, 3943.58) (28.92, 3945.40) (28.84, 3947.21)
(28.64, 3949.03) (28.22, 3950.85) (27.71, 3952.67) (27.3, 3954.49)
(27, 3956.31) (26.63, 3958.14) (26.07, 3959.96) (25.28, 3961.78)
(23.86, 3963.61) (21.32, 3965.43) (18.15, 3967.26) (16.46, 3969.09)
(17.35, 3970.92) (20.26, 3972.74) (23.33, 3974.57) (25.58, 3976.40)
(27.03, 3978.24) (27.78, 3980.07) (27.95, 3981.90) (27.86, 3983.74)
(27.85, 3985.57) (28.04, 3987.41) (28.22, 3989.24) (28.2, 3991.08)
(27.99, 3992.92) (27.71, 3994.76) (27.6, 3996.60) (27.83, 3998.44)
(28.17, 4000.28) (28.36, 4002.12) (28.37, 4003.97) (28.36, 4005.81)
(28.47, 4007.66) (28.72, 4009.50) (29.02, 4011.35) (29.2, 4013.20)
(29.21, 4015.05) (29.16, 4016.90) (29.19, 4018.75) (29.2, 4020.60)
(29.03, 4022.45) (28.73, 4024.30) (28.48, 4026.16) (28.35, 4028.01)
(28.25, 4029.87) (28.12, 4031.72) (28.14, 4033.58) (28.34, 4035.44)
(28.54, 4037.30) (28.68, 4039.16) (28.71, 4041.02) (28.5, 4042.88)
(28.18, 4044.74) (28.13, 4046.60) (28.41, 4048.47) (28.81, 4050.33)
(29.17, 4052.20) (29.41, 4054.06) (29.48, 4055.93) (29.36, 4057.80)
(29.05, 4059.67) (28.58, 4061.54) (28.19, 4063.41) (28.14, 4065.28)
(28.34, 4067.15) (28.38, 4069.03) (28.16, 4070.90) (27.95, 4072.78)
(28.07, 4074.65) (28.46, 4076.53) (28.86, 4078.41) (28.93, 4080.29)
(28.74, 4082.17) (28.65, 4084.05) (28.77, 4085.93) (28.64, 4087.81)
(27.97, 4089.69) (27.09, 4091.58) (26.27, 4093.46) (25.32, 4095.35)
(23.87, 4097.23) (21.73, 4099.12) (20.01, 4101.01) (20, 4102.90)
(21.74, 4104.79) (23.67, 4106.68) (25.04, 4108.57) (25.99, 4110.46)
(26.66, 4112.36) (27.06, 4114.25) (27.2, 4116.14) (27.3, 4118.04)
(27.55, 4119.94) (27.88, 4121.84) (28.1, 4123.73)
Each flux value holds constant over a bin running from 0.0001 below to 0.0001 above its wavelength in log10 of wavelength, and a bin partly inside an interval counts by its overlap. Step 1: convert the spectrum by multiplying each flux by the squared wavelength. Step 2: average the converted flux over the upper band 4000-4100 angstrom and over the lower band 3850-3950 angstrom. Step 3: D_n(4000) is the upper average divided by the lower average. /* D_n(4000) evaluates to 1.1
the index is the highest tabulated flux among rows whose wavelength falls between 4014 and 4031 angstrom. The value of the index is 29.21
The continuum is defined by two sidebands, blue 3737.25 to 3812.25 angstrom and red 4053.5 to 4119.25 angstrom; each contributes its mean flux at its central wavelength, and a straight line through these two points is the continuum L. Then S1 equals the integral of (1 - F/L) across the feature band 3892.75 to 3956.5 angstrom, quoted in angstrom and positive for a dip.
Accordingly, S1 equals -3.9 angstrom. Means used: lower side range 24.1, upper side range 26.9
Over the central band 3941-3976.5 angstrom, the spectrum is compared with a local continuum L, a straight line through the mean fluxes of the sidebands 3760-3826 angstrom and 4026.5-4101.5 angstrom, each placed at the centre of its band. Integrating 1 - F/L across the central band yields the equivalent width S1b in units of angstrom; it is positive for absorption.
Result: 2.5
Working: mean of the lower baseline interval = 25.1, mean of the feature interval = 24.9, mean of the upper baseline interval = 27.9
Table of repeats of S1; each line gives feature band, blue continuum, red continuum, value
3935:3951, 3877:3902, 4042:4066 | -1.2 angstrom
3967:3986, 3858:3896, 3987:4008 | 2.8 angstrom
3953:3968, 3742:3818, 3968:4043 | 1.2 angstrom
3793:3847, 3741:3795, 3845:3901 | 1.1 angstrom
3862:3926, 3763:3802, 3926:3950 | -3.0 angstrom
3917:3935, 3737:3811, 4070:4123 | -0.5 angstrom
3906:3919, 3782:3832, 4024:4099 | -0.8 angstrom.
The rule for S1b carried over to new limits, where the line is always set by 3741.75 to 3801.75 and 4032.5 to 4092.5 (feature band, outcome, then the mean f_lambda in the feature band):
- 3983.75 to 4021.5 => -1.3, 28.4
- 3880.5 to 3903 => 1.6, 23.8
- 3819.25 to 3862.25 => -1.6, 25.6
